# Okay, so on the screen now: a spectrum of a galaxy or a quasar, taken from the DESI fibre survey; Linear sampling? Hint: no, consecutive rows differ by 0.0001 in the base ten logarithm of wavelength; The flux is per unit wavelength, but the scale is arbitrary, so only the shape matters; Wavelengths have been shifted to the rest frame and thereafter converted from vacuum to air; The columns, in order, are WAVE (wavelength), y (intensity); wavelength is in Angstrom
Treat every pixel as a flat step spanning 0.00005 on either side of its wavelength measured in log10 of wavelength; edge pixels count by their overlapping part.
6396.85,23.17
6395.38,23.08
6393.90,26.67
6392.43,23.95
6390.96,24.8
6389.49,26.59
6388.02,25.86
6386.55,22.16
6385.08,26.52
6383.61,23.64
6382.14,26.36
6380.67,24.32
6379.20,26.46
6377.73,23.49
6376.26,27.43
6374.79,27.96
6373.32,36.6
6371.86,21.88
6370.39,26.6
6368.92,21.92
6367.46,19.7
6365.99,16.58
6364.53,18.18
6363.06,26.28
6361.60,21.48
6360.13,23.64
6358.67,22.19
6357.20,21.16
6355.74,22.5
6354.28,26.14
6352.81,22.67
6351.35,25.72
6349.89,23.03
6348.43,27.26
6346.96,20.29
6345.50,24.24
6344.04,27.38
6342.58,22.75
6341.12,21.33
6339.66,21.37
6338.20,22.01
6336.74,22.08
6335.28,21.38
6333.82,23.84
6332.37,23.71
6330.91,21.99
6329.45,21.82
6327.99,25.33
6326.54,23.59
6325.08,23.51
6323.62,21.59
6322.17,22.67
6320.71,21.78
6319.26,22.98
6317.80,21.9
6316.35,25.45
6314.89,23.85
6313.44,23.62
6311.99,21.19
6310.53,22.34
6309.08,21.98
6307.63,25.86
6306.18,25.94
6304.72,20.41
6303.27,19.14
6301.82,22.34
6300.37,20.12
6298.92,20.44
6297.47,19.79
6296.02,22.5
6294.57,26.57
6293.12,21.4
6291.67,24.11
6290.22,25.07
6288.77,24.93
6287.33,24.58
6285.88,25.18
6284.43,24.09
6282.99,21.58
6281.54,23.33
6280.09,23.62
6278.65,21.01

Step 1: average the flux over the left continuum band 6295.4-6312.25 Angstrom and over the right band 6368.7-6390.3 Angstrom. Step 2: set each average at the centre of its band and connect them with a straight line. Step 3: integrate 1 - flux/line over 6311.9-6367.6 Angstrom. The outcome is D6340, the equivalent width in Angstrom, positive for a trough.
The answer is 2.2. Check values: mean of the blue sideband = 21.8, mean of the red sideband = 25.9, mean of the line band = 22.8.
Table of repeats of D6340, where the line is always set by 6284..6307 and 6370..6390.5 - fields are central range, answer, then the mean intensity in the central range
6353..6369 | 2.24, 21.8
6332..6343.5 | 1.01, 22.4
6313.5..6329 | 0.40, 23.3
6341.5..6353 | 0.33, 24.2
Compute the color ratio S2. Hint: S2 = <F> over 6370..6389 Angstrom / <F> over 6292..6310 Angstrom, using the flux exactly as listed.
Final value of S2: 1.2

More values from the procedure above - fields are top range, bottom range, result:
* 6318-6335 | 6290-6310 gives 1.02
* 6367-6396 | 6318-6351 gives 1.10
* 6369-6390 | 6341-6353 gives 1.08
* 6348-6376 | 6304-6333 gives 1.03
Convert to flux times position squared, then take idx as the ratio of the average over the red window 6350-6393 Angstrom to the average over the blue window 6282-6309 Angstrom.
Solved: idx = 1.08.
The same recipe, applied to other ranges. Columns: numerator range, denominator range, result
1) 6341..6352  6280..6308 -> 1.07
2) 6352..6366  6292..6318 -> 1.01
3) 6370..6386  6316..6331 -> 1.17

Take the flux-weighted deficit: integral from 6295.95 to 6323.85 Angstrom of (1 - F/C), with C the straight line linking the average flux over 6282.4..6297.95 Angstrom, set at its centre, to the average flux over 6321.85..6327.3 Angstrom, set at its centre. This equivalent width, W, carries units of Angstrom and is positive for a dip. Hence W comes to 1.1 Angstrom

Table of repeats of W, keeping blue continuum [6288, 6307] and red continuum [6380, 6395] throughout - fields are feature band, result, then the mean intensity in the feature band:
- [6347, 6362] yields 0.4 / 23.5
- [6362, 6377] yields 0.2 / 24.3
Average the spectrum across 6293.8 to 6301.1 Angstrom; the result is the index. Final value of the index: 21.9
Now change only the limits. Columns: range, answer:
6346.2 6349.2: 23.7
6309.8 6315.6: 22.8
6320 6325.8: 22.4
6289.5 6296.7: 23.9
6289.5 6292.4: 24.6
